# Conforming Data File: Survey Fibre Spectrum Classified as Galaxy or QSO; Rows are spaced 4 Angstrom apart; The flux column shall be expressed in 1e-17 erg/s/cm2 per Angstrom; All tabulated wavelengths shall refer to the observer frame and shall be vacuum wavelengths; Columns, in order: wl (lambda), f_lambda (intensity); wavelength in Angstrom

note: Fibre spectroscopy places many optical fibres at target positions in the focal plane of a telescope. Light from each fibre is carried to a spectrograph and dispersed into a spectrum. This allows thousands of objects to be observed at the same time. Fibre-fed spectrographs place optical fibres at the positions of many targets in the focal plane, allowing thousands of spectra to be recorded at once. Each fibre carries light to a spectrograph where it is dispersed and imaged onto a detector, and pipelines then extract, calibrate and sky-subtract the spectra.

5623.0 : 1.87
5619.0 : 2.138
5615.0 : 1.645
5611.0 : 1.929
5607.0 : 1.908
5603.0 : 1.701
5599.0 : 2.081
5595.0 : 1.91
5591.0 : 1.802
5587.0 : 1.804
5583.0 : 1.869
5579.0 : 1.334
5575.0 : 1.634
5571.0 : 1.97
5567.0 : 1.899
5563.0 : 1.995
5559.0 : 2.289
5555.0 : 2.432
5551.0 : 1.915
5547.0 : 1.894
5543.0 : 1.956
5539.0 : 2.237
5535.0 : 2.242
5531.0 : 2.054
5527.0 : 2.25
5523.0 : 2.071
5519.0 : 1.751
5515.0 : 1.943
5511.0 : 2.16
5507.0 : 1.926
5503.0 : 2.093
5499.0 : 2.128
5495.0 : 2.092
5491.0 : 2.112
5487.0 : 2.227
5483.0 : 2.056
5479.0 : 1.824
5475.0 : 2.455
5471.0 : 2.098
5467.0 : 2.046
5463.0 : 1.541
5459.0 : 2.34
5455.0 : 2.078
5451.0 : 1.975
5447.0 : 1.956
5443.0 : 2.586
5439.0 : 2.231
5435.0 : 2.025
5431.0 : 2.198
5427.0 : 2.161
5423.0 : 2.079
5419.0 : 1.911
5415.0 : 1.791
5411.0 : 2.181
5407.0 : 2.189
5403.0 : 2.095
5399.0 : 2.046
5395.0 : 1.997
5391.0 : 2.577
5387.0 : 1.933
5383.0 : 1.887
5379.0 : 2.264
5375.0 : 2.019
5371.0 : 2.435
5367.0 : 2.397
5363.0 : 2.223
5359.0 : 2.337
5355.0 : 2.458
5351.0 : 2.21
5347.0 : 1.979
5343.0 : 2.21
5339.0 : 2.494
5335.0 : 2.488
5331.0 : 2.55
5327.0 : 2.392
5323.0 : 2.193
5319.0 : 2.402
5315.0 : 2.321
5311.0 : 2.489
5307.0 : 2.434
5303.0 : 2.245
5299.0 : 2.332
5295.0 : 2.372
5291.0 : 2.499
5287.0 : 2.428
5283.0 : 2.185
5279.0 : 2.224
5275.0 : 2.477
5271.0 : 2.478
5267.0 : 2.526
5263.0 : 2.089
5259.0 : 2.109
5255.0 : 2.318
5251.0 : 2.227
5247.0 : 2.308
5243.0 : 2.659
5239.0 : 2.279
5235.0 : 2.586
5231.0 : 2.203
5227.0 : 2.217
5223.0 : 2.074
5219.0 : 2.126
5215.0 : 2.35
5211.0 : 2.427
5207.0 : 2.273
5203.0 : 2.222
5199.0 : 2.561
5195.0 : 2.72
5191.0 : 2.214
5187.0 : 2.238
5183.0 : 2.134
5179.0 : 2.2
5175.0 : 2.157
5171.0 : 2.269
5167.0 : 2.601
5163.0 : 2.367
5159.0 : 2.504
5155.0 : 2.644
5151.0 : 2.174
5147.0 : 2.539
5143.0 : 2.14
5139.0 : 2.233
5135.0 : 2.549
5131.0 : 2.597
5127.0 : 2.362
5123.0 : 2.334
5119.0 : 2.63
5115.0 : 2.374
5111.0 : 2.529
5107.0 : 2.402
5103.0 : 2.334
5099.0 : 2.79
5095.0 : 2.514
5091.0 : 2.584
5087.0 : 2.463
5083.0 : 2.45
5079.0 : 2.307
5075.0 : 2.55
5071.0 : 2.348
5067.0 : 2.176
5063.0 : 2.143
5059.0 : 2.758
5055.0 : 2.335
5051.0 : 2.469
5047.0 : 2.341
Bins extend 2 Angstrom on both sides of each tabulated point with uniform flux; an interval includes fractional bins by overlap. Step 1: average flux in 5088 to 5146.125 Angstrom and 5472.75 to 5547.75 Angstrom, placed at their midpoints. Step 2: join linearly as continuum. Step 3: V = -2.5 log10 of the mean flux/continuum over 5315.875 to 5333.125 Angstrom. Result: -0.06 mag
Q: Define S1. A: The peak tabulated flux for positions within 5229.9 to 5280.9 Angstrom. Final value 2.659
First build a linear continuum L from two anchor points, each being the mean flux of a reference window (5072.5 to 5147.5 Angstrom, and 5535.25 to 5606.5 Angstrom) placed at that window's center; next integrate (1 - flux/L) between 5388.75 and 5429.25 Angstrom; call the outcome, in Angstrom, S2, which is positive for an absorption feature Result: 0.3 Angstrom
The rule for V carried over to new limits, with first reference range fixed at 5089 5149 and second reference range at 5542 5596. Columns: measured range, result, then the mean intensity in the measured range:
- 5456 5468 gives 0.03 mag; 1.98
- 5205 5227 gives 0.04 mag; 2.25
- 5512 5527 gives -0.01 mag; 1.98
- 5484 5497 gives -0.07 mag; 2.14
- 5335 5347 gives -0.06 mag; 2.31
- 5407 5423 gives 0.05 mag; 2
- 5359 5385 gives -0.03 mag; 2.21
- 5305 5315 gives -0.10 mag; 2.43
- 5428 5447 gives -0.08 mag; 2.22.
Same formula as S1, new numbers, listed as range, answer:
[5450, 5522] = 2.455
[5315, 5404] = 2.577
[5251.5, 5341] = 2.55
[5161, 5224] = 2.72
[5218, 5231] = 2.217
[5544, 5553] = 1.915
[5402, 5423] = 2.189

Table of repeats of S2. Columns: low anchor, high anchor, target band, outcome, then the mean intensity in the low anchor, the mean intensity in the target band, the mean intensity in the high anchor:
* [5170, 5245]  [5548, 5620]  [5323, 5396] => -4.3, 2.31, 2.27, 1.9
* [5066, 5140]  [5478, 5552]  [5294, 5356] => -3.0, 2.46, 2.35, 2.05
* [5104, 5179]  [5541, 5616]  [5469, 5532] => -2.9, 2.4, 2.08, 1.9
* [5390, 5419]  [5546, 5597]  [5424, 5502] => -3.2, 2.09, 2.11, 1.9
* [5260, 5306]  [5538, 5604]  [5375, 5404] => 1.1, 2.35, 2.11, 1.92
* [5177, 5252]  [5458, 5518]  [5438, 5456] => -0.6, 2.32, 2.17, 2.06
